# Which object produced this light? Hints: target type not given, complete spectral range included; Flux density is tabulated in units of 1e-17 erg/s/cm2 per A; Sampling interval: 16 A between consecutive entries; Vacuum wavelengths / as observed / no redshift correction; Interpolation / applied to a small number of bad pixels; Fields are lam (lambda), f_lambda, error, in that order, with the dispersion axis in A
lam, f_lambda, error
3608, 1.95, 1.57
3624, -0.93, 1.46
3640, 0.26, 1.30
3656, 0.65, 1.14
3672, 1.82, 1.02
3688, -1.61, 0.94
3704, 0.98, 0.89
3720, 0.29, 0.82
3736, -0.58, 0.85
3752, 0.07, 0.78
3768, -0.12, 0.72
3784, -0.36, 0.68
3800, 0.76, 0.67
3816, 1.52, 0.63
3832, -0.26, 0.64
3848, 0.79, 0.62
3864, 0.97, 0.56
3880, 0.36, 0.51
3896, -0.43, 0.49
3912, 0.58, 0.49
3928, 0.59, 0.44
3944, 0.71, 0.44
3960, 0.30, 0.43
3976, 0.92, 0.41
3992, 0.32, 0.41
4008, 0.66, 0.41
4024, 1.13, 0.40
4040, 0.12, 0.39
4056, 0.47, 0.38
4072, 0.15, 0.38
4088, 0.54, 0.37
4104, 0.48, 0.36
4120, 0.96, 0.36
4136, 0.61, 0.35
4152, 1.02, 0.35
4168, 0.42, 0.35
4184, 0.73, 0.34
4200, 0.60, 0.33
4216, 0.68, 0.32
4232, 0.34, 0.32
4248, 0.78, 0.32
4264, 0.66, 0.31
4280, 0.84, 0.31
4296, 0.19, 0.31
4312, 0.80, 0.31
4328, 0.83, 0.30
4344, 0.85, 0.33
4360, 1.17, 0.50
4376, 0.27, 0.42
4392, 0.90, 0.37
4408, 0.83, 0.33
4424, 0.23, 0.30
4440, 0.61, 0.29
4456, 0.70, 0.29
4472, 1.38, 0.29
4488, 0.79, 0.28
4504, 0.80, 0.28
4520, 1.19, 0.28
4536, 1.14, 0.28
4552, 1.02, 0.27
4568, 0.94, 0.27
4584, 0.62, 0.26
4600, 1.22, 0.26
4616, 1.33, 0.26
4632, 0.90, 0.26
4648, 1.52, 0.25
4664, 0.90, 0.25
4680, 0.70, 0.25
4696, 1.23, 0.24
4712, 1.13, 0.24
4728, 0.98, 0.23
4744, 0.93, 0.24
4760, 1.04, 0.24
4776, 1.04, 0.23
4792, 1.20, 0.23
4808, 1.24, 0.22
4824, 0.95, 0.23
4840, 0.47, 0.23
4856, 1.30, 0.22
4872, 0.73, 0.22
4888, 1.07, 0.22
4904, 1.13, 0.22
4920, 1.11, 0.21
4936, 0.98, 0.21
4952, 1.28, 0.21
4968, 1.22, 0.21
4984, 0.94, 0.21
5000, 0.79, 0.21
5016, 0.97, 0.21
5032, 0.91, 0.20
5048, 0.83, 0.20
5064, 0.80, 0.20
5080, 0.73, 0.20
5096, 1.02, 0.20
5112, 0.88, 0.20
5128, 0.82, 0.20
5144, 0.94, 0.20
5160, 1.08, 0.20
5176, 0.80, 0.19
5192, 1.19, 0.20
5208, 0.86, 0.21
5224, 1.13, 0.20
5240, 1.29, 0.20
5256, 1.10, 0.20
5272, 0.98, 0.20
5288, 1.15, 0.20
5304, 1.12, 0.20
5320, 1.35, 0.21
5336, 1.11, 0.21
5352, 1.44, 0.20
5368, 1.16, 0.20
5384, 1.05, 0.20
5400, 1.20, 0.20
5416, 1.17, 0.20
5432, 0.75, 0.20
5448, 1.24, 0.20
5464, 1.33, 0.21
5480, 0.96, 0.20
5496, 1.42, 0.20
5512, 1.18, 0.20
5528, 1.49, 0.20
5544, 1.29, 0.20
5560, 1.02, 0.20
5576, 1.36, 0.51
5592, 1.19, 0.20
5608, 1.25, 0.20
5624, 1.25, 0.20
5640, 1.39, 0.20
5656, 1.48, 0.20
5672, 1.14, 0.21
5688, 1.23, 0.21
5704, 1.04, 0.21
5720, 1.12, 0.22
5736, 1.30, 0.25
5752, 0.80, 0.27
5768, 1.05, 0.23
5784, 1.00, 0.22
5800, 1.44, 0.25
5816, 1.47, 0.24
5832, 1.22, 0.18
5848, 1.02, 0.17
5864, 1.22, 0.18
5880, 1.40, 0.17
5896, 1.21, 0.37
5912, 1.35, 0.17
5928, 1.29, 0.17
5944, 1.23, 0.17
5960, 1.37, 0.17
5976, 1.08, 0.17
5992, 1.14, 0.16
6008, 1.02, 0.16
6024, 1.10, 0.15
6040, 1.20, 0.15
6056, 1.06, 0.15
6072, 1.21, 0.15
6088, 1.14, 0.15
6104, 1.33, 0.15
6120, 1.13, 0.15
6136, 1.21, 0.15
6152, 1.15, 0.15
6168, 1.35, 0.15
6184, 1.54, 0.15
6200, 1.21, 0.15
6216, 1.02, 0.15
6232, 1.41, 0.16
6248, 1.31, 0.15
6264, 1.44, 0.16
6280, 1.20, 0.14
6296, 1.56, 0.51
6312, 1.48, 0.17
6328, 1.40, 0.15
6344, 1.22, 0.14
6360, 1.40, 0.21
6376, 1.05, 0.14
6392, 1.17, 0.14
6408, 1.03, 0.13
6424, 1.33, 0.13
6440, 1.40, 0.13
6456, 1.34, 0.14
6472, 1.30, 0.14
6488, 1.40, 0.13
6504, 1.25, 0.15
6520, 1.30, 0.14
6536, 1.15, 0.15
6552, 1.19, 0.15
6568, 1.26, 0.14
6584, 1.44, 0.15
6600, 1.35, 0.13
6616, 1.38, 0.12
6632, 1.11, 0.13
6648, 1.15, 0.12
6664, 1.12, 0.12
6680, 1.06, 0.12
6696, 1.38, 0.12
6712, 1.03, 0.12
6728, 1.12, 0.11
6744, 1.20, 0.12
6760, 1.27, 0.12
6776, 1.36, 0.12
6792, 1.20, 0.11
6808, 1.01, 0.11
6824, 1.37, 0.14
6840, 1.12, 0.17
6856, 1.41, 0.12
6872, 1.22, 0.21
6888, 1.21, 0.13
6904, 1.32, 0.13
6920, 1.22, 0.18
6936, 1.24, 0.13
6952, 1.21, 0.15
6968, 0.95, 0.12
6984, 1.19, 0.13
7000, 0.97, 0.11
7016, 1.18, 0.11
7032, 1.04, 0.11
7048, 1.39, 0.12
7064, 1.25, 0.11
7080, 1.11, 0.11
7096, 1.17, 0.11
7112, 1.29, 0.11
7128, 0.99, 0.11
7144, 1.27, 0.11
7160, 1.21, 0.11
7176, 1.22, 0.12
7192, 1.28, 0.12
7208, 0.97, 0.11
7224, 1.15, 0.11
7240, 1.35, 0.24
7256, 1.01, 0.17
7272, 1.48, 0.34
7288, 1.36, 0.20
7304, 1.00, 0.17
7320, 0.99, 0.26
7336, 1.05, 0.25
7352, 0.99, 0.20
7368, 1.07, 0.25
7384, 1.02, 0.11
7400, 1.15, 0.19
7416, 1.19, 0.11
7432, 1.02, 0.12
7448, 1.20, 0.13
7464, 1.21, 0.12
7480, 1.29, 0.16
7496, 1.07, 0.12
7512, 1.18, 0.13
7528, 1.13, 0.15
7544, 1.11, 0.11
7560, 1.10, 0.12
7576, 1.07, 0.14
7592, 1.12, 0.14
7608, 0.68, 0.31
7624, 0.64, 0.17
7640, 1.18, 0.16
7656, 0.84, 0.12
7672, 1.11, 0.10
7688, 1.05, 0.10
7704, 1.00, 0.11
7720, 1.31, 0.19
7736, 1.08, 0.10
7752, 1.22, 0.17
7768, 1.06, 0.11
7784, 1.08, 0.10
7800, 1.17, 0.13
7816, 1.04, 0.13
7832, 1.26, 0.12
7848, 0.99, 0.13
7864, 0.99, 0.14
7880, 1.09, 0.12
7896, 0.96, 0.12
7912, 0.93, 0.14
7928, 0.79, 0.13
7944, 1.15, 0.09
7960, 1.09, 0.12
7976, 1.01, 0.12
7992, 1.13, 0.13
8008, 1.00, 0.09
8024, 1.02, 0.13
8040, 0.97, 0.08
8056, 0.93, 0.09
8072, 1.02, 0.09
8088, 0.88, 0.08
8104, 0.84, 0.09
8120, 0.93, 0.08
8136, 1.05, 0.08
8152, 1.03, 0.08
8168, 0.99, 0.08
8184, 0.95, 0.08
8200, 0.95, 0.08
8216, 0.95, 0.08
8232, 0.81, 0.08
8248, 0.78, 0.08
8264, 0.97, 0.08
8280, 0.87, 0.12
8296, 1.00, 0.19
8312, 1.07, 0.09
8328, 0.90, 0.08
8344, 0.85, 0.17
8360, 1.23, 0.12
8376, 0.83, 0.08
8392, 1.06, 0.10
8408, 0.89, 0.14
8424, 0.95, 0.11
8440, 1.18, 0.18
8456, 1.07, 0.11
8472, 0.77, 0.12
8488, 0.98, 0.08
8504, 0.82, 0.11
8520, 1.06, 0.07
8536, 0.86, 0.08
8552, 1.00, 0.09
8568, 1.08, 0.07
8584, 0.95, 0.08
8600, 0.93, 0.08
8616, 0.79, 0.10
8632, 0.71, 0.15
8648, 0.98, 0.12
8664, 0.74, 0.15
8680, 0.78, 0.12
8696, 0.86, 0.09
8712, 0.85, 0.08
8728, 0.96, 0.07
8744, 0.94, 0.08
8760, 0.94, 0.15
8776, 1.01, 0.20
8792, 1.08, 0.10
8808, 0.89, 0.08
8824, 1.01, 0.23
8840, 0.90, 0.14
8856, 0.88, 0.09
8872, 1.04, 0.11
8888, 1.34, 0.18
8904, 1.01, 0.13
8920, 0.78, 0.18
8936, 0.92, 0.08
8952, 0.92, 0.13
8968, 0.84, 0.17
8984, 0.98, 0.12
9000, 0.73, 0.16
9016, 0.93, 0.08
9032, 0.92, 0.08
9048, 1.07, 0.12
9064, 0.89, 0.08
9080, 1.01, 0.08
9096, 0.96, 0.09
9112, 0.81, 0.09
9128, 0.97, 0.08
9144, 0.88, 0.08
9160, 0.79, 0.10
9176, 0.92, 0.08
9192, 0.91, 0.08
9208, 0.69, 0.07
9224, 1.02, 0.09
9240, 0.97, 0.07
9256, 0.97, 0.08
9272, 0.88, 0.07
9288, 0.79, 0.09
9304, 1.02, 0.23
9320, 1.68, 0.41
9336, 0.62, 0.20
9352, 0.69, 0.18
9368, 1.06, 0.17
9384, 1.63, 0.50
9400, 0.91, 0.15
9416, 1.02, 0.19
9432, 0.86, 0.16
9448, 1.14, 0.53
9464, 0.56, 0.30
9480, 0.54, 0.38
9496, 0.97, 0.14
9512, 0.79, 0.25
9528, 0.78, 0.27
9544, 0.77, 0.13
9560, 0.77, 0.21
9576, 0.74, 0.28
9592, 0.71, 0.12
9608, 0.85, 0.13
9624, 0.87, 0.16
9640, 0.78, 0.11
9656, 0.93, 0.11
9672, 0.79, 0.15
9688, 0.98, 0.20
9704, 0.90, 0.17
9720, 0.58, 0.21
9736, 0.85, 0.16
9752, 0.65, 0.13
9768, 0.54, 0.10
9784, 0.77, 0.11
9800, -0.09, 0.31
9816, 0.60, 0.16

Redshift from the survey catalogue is 0.00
